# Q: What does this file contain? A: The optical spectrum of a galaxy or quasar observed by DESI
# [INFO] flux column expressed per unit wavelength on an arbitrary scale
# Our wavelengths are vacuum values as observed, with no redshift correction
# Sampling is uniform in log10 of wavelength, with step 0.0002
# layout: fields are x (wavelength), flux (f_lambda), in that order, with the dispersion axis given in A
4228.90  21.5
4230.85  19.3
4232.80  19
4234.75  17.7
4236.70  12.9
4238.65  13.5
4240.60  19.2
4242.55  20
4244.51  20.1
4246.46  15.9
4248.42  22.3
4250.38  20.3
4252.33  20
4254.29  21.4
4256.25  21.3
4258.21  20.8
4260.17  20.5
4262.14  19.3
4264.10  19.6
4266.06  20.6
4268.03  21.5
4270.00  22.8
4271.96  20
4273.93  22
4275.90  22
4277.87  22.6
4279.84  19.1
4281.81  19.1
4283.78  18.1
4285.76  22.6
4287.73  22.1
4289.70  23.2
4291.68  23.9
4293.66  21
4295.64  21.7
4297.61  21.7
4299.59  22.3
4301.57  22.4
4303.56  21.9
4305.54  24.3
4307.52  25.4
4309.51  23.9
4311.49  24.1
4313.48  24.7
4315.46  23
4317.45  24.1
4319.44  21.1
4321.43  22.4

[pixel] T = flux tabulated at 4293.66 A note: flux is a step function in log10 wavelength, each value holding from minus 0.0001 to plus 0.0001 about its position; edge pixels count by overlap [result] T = 21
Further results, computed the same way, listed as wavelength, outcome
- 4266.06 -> 20.6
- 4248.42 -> 22.3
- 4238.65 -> 13.5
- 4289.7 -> 23.2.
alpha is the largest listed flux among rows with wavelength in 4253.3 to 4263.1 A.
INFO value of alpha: 21.4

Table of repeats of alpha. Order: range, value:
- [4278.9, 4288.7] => 22.6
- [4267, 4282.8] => 22.8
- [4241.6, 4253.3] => 22.3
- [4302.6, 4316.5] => 25.4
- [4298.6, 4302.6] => 22.4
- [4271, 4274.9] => 22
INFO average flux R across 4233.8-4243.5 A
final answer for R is 16.7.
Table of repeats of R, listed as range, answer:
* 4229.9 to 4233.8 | 19.1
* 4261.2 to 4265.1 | 19.5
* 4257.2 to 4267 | 20.2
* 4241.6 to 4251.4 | 19.7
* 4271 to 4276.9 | 21.3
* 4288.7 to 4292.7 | 23.5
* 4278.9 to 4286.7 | 19.7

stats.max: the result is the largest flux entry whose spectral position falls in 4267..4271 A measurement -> 22.8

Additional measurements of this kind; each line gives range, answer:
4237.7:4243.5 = 20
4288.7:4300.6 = 23.9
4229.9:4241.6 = 19.3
